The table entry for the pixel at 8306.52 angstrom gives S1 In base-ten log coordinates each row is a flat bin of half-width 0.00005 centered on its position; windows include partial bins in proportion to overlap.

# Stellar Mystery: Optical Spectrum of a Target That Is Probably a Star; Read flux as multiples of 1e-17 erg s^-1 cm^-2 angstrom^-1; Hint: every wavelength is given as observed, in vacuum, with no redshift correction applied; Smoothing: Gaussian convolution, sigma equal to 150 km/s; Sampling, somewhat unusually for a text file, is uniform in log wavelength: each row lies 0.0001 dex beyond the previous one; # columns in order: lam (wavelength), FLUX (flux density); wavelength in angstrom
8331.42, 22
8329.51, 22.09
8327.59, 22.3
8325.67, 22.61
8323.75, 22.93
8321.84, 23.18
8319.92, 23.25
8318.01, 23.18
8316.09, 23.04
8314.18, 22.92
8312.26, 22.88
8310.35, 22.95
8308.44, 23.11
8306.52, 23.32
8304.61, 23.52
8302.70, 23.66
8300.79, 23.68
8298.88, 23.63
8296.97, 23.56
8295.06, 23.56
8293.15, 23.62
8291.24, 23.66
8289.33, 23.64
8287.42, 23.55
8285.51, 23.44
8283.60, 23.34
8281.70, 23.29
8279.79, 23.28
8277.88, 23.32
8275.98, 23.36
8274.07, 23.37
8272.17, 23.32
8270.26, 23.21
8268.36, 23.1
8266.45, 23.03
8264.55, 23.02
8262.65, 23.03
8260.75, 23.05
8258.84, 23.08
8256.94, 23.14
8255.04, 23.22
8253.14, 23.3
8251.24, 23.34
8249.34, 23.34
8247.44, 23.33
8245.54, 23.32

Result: 23.32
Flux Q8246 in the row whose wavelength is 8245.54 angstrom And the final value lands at 23.32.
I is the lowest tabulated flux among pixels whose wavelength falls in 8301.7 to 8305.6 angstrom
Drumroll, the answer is 23.52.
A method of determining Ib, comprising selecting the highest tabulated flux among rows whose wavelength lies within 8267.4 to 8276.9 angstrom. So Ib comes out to 23.37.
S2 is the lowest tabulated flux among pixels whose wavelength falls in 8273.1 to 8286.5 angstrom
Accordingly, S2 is 23.28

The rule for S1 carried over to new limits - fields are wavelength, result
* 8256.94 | 23.14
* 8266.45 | 23.03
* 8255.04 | 23.22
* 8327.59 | 22.3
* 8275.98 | 23.36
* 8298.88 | 23.63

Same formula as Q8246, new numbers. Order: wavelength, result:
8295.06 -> 23.56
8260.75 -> 23.05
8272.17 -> 23.32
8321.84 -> 23.18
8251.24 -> 23.34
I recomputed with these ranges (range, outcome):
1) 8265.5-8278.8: 23.03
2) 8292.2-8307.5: 23.32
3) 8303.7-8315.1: 22.88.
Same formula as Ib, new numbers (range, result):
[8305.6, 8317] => 23.32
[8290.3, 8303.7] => 23.68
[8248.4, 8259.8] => 23.34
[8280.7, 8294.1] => 23.66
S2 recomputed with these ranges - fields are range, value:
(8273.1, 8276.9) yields 23.36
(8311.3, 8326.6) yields 22.61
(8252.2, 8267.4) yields 23.02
